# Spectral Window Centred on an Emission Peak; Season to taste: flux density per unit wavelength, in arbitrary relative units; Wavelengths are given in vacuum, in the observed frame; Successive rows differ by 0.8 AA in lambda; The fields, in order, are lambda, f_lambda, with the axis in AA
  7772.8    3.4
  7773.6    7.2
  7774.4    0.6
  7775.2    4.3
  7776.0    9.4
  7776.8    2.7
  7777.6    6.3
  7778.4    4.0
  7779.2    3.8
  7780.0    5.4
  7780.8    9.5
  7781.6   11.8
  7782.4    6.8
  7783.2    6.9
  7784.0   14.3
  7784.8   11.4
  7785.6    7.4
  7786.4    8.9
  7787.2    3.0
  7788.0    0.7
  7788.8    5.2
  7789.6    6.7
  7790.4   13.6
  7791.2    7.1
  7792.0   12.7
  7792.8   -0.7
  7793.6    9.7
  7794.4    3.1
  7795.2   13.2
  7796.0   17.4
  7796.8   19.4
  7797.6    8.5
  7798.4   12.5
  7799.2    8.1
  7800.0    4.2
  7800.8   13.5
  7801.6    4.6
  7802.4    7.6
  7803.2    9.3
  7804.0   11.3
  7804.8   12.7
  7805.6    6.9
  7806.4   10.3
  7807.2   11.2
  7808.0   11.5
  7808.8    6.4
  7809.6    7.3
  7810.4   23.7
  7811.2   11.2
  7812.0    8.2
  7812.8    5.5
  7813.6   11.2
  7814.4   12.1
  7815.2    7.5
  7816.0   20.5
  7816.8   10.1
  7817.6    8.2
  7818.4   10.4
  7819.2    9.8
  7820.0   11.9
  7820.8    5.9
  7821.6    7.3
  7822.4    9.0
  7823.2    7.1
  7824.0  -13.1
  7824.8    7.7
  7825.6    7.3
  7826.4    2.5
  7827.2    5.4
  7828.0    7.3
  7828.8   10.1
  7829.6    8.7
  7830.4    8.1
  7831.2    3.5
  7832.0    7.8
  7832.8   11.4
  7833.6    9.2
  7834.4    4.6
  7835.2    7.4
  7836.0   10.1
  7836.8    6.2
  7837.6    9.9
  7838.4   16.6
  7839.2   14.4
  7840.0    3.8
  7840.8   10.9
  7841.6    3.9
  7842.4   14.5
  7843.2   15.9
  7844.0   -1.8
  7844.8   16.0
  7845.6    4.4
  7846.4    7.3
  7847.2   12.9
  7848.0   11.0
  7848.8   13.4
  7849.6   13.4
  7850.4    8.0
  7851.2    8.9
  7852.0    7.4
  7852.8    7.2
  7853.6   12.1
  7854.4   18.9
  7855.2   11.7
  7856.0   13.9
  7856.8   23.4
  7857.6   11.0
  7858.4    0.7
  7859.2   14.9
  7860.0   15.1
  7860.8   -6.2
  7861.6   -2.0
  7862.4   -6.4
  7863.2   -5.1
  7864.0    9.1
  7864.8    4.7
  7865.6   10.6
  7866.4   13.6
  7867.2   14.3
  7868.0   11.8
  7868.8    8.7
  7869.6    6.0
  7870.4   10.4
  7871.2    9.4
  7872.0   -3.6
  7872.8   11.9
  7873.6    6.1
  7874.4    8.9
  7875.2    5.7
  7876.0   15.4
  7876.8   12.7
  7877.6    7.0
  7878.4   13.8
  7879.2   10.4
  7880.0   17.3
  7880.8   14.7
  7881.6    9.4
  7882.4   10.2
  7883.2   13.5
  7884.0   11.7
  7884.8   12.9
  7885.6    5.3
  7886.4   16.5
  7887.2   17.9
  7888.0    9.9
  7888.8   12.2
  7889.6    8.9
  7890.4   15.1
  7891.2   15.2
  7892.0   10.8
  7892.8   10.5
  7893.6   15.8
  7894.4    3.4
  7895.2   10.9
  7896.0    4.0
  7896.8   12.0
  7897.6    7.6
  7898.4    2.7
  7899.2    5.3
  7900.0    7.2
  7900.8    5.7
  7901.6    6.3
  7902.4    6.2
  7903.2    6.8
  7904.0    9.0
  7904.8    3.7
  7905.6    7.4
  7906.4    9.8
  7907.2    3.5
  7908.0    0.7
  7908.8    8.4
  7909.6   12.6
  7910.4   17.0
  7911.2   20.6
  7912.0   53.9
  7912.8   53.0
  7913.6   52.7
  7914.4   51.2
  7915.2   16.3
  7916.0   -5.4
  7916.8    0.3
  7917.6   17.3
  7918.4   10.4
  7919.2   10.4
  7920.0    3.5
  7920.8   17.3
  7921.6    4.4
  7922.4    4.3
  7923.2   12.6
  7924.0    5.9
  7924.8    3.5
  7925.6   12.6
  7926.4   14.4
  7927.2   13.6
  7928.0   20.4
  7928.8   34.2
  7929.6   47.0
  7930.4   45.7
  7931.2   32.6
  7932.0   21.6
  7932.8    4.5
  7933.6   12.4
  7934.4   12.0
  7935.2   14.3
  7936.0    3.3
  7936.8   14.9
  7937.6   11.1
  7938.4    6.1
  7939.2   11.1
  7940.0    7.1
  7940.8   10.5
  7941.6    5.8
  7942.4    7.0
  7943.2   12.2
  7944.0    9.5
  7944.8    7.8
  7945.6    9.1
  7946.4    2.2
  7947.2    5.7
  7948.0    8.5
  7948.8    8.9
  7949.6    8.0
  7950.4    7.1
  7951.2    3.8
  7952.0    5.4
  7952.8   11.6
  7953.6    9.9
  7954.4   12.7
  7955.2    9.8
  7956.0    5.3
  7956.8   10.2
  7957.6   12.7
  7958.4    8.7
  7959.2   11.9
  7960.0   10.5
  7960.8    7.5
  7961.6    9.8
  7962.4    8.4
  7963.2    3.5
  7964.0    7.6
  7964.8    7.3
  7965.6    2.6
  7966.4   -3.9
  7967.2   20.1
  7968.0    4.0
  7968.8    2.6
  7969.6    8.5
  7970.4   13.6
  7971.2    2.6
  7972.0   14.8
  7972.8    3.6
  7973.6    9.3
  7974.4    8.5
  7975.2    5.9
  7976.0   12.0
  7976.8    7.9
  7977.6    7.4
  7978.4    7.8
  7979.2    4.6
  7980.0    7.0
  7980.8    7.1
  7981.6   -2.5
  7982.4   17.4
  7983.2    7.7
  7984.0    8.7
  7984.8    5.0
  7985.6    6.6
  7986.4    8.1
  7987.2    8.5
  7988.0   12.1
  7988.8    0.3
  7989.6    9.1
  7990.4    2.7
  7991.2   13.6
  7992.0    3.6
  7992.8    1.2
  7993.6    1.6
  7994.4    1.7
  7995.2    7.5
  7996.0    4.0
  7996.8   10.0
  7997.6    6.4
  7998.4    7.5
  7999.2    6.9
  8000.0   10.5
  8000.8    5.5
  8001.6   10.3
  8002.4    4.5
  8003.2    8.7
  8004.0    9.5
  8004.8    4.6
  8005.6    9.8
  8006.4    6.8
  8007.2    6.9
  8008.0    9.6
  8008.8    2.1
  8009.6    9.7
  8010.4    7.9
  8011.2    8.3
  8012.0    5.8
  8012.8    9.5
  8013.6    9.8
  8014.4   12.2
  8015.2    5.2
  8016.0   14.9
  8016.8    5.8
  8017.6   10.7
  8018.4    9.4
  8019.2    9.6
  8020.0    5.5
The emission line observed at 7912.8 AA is [S II]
